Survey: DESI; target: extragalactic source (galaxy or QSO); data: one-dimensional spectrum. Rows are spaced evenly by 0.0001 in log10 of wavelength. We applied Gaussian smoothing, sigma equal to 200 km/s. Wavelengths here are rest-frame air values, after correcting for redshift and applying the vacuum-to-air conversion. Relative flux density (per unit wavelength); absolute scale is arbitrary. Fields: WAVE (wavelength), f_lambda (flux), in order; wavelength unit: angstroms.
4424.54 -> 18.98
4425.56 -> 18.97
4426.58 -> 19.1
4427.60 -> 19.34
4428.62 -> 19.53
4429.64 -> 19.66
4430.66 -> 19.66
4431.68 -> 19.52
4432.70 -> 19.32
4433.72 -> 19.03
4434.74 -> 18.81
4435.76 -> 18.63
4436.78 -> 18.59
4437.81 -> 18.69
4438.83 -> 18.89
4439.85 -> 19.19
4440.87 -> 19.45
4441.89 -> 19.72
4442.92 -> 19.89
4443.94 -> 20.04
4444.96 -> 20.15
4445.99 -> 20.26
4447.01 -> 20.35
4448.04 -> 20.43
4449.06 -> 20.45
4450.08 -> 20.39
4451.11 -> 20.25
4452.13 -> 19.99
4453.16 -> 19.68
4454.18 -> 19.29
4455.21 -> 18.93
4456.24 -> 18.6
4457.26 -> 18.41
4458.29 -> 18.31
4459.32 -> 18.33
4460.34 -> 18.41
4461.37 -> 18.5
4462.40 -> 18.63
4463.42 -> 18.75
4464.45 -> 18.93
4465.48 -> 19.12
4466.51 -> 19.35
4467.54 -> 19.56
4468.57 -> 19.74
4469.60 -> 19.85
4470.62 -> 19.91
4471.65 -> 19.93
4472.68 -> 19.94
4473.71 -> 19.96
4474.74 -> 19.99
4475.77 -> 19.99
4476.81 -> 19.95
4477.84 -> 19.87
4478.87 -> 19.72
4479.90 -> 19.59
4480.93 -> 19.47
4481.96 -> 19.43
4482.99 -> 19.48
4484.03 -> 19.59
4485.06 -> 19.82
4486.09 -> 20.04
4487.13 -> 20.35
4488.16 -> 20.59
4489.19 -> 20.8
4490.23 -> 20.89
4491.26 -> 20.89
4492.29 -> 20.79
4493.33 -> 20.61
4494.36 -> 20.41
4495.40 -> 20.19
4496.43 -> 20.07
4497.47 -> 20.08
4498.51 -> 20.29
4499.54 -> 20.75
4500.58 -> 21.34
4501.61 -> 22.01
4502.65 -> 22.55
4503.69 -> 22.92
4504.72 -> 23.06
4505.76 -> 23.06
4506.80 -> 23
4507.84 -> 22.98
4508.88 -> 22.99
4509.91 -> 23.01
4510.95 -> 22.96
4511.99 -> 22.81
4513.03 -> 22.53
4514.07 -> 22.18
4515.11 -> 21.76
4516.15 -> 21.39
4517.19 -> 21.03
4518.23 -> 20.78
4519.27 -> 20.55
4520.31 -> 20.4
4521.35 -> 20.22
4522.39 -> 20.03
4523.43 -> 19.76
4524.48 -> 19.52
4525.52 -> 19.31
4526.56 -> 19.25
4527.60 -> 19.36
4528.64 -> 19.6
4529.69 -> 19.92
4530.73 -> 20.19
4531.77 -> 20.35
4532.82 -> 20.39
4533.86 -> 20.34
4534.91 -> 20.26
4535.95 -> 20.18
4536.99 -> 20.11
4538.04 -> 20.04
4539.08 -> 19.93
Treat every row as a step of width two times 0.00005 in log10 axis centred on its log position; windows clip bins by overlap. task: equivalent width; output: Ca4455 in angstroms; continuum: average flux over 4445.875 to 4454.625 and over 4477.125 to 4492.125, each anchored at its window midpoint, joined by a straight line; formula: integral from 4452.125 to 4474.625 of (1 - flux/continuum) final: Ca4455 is 1.0 angstroms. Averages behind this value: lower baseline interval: 20.1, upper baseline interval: 20.1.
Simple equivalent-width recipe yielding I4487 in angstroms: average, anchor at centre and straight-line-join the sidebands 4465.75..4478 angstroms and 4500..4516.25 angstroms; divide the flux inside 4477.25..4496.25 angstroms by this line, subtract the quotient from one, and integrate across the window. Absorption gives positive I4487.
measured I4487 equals 0.7 angstroms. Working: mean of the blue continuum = 19.8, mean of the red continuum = 22.6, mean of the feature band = 20.1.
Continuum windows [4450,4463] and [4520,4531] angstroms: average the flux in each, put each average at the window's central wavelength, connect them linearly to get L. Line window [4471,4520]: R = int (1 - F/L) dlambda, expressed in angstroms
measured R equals -3.9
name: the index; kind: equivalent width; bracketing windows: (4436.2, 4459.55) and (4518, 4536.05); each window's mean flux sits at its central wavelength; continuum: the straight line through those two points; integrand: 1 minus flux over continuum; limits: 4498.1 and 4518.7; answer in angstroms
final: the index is -2.4 angstroms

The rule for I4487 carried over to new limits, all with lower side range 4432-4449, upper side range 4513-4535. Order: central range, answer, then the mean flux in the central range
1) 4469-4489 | 0.0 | 19.9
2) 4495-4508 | -1.0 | 21.7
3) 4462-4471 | 0.2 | 19.3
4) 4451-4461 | 0.4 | 19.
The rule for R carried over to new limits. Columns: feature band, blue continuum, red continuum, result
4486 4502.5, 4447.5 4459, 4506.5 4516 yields 0.8 angstroms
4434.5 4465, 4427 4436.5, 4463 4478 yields 0.2 angstroms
